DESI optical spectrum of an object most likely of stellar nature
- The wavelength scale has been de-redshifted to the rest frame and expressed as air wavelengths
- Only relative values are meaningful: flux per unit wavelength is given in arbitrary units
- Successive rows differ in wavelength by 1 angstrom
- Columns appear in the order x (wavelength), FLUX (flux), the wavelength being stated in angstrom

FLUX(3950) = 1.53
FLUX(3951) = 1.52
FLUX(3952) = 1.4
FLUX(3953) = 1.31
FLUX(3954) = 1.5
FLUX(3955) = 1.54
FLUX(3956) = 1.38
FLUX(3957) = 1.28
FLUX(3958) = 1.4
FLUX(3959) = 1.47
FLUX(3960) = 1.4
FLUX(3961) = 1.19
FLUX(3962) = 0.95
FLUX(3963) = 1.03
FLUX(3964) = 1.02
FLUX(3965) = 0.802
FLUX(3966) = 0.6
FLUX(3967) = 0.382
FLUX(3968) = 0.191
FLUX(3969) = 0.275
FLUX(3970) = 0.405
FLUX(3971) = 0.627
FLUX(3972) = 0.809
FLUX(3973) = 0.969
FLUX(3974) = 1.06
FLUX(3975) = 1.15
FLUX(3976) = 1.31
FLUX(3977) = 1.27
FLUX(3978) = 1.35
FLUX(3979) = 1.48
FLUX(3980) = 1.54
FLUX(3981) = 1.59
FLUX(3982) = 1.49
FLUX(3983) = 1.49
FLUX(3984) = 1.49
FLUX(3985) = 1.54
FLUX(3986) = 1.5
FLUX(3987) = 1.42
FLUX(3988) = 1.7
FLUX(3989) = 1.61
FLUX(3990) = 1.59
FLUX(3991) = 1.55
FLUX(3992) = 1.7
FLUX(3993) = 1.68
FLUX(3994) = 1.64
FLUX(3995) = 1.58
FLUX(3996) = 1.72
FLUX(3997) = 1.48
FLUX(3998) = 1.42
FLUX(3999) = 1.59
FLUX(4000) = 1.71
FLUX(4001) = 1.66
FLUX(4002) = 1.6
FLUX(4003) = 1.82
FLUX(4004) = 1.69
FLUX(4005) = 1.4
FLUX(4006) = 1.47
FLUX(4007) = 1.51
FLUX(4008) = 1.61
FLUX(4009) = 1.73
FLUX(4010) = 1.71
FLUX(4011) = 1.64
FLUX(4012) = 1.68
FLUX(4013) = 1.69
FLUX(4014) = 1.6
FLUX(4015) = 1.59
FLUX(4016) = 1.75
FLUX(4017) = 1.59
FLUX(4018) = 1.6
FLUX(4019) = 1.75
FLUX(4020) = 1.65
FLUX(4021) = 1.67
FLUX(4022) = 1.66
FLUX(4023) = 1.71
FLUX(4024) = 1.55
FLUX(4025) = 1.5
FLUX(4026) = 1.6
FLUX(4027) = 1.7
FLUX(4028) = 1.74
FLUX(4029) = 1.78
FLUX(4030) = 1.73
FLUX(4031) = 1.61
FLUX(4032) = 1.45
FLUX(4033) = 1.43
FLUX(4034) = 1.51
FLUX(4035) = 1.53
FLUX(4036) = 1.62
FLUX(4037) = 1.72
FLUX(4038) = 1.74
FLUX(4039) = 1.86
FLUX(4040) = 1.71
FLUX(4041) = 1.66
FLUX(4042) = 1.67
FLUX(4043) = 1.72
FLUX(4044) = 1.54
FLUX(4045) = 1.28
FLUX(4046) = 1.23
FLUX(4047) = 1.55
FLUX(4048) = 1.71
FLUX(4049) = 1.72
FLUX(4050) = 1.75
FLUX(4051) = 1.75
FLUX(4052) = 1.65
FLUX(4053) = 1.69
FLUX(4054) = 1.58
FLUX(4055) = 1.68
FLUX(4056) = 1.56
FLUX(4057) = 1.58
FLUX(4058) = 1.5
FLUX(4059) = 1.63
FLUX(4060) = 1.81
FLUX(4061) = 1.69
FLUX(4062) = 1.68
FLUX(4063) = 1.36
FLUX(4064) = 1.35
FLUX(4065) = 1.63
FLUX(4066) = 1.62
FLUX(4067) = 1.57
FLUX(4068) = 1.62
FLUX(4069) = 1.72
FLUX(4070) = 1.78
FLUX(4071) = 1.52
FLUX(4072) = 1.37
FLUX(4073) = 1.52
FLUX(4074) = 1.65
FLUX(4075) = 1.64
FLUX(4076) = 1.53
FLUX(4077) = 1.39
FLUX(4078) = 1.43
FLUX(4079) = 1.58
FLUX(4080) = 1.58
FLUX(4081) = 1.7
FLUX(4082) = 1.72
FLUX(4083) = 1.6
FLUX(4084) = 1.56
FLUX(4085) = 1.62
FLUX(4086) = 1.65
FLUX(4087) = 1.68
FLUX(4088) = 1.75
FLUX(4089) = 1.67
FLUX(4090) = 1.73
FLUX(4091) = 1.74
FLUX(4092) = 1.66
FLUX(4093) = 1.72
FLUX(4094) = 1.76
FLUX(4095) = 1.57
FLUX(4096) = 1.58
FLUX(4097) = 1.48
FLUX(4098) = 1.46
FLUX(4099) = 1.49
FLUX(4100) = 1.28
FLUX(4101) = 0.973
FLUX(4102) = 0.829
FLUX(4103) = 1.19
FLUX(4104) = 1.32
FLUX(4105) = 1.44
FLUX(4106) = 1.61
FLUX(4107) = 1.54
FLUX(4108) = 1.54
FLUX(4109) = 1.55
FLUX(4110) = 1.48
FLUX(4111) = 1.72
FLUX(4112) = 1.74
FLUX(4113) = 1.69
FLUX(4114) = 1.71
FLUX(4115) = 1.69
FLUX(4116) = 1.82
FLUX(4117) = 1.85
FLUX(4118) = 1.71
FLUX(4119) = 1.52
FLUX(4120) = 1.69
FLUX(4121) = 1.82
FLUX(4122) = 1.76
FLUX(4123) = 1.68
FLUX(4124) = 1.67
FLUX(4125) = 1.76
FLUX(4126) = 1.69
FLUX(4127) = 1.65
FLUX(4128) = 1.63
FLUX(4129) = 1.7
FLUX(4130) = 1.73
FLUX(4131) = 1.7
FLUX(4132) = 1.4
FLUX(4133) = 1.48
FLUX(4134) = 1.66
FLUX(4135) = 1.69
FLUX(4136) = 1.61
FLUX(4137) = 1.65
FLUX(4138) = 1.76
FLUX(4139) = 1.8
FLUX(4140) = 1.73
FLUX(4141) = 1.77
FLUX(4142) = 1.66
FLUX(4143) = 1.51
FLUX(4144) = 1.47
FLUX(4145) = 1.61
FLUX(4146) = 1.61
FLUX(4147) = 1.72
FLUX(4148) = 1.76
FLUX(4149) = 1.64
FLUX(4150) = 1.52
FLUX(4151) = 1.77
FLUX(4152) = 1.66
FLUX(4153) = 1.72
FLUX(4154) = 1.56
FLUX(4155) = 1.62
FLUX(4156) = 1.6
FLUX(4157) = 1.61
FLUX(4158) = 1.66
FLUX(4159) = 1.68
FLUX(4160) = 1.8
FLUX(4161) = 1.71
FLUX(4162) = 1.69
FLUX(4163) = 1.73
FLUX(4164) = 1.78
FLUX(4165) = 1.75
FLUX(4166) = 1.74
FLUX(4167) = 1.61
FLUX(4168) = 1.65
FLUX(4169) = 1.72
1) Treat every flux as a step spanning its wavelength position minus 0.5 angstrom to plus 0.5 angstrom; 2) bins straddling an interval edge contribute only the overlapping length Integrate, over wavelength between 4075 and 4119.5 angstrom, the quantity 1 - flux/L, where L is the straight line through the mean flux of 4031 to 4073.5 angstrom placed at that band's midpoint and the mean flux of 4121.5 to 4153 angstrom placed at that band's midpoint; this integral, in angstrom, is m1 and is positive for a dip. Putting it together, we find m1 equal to 1.83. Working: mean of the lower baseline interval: 1.6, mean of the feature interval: 1.57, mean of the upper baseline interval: 1.66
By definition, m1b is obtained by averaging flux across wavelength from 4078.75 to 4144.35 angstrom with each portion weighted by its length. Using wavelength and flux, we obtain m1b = 1.61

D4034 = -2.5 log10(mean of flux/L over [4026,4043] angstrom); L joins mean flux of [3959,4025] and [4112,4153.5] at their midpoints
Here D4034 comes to -0.12 mag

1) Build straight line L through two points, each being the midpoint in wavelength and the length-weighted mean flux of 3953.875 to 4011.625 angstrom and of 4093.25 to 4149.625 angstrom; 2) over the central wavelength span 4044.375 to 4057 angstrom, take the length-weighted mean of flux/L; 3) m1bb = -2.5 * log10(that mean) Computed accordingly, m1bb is -0.09 mag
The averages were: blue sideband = 1.34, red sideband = 1.6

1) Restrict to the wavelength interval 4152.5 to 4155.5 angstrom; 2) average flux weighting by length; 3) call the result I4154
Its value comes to 1.63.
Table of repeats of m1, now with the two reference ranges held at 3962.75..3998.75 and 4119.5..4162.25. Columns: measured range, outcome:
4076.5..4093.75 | -1.35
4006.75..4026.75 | -4.61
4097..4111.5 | 1.65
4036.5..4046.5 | -1.52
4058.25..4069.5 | -1.12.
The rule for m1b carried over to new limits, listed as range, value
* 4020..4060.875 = 1.63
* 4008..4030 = 1.66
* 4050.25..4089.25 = 1.61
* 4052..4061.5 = 1.64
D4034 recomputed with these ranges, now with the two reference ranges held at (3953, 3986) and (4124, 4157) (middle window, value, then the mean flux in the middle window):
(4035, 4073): -0.16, 1.61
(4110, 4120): -0.09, 1.7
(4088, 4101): -0.05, 1.58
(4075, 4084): -0.07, 1.57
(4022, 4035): -0.22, 1.61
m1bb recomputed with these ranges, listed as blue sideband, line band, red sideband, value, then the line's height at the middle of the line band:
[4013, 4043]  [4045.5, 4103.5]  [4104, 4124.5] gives 0.05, 1.65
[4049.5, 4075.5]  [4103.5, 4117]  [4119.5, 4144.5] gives 0.02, 1.65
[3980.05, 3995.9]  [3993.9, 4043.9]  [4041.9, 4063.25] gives -0.03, 1.59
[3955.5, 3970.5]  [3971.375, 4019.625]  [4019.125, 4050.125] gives -0.23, 1.24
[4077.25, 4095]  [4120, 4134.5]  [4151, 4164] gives 0.00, 1.67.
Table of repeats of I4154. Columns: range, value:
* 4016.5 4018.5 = 1.6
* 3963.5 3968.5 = 0.599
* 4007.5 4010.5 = 1.68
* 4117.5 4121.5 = 1.69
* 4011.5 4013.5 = 1.69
